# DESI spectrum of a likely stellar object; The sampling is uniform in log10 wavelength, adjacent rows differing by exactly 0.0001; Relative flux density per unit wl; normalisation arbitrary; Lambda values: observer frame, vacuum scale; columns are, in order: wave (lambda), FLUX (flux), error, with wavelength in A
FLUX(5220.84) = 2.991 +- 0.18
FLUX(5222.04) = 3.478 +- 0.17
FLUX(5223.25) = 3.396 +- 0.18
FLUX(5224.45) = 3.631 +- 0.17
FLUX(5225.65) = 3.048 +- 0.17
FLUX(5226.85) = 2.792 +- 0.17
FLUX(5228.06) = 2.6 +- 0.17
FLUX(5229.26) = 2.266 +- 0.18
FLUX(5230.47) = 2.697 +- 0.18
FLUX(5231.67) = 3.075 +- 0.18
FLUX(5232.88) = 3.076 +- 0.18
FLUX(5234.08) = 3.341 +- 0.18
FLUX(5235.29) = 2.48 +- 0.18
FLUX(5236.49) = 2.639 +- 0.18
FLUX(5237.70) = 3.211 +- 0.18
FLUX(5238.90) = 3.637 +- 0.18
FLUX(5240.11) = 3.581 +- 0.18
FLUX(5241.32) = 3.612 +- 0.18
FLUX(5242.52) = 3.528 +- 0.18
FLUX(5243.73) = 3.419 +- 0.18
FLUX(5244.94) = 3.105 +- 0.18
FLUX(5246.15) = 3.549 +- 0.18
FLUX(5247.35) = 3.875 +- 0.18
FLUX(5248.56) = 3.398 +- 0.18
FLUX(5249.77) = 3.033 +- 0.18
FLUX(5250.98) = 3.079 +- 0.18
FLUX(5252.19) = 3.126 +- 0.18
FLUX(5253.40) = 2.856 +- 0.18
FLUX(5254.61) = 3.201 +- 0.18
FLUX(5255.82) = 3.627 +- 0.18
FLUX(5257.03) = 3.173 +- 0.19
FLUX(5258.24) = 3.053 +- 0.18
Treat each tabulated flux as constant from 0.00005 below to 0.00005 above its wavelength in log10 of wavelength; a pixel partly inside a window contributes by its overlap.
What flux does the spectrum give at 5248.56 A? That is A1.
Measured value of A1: 3.398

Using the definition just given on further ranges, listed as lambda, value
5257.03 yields 3.173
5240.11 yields 3.581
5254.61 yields 3.201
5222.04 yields 3.478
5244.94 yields 3.105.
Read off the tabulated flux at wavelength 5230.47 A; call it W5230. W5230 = 2.697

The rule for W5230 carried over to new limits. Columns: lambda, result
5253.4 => 2.856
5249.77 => 3.033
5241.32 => 3.612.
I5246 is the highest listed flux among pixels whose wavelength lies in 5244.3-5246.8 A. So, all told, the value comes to 3.549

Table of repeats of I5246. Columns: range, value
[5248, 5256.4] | 3.627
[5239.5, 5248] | 3.875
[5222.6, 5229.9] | 3.631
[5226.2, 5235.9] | 3.341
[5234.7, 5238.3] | 3.211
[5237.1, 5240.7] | 3.637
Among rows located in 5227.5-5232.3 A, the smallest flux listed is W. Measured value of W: 2.266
